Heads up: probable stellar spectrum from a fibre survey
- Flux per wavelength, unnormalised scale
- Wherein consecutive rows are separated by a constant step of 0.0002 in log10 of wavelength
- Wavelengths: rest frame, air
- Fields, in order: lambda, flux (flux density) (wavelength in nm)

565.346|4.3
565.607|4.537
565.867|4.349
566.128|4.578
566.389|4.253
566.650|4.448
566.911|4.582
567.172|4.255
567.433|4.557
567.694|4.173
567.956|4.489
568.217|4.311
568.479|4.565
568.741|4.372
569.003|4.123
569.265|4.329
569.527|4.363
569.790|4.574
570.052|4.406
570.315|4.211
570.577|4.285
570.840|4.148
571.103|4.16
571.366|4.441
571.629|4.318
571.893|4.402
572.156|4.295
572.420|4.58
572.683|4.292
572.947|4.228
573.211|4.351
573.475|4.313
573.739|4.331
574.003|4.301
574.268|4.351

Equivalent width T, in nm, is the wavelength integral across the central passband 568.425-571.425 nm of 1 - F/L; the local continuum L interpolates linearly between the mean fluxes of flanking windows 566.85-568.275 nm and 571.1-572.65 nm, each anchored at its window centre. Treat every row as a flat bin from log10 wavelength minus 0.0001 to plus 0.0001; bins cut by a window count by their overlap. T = 0.04 nm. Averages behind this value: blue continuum 4.39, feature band 4.32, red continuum 4.38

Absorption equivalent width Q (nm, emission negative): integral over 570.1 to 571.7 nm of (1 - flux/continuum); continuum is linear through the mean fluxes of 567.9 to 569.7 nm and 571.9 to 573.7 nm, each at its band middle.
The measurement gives 0.03 nm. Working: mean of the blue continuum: 4.36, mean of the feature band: 4.27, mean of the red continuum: 4.35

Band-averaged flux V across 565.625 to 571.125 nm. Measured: 4.37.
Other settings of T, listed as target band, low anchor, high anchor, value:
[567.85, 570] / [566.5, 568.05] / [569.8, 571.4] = -0.02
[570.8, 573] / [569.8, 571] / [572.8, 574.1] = -0.02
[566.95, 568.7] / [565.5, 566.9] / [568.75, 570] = 0.00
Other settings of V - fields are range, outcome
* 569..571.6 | 4.31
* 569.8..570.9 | 4.31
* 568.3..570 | 4.39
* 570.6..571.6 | 4.26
